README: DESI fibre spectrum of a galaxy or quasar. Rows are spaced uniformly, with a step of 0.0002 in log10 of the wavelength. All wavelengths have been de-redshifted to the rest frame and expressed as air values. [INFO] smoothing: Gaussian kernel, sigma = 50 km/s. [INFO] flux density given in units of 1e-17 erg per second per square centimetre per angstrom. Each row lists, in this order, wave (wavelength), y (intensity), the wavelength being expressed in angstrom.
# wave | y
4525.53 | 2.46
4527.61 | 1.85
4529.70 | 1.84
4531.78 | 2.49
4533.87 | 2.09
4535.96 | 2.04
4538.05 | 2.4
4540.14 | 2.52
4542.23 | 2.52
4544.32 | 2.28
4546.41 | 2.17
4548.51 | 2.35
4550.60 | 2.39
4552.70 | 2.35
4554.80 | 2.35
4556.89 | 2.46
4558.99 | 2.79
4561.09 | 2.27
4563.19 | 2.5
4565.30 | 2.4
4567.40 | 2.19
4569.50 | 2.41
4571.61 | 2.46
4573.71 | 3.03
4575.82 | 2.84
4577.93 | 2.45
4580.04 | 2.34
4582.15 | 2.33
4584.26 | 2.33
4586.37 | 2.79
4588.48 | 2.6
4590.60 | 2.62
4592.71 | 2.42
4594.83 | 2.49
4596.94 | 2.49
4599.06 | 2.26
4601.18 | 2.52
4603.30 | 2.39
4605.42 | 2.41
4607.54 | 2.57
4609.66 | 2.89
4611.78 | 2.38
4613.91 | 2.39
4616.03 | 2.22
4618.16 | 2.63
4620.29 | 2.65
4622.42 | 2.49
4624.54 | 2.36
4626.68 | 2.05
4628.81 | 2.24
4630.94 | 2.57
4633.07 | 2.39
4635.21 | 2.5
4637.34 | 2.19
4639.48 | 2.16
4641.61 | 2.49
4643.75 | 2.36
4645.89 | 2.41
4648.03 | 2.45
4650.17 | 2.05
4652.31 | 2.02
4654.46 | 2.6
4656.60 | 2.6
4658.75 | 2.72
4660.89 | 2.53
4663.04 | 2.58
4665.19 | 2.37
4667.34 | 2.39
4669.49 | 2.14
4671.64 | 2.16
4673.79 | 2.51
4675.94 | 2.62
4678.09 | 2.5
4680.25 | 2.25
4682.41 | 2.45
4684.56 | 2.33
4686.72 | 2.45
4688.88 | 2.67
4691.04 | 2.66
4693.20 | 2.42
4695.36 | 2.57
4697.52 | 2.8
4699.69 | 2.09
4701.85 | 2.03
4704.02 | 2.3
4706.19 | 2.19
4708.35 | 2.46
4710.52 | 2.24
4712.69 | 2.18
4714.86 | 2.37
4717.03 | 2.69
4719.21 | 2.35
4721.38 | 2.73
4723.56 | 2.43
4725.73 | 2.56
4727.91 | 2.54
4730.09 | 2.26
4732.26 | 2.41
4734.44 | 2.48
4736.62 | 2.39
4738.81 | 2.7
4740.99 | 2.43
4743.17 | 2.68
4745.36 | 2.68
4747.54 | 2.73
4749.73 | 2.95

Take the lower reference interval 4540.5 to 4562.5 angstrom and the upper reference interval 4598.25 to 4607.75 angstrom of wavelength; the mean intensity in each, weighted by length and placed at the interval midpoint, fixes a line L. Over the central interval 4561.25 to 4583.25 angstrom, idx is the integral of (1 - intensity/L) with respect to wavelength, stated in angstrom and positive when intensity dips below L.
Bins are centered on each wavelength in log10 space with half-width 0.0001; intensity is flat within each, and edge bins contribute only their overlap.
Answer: -0.7 angstrom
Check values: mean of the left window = 2.4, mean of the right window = 2.42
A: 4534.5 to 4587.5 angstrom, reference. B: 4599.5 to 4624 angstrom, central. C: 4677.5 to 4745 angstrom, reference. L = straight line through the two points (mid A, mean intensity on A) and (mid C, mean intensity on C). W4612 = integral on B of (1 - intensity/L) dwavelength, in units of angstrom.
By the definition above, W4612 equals -0.6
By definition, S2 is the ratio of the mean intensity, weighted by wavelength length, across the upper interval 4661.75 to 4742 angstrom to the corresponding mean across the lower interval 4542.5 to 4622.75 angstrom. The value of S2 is 1.0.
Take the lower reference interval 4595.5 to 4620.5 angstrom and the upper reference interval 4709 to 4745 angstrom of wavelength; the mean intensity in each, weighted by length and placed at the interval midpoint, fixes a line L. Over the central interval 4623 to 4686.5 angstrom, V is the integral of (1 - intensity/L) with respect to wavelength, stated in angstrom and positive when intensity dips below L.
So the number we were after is 2.4 angstrom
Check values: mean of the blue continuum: 2.48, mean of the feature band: 2.38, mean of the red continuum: 2.47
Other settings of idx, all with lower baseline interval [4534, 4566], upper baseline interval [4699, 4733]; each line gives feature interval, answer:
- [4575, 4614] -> -2.08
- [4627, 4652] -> 0.47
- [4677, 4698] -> -1.17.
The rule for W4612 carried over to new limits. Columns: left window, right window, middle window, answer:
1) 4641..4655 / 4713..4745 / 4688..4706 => 0.01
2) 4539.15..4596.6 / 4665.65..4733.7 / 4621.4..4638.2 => 0.63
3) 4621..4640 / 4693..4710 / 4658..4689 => -1.18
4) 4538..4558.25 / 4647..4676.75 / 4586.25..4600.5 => -0.67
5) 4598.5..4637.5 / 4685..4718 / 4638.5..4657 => 0.63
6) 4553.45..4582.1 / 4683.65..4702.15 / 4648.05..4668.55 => 0.37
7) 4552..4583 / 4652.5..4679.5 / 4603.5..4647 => 0.89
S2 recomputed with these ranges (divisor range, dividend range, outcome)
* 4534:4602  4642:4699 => 1.00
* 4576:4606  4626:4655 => 0.94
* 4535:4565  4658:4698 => 1.04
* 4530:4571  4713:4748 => 1.07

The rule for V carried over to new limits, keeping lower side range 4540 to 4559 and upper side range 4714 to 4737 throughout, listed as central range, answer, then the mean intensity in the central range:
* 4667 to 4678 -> 0.3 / 2.38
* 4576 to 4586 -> -0.1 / 2.43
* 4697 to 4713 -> 1.3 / 2.27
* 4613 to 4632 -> 0.2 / 2.4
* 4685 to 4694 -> -0.3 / 2.54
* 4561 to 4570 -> 0.2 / 2.36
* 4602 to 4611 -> -0.5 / 2.56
